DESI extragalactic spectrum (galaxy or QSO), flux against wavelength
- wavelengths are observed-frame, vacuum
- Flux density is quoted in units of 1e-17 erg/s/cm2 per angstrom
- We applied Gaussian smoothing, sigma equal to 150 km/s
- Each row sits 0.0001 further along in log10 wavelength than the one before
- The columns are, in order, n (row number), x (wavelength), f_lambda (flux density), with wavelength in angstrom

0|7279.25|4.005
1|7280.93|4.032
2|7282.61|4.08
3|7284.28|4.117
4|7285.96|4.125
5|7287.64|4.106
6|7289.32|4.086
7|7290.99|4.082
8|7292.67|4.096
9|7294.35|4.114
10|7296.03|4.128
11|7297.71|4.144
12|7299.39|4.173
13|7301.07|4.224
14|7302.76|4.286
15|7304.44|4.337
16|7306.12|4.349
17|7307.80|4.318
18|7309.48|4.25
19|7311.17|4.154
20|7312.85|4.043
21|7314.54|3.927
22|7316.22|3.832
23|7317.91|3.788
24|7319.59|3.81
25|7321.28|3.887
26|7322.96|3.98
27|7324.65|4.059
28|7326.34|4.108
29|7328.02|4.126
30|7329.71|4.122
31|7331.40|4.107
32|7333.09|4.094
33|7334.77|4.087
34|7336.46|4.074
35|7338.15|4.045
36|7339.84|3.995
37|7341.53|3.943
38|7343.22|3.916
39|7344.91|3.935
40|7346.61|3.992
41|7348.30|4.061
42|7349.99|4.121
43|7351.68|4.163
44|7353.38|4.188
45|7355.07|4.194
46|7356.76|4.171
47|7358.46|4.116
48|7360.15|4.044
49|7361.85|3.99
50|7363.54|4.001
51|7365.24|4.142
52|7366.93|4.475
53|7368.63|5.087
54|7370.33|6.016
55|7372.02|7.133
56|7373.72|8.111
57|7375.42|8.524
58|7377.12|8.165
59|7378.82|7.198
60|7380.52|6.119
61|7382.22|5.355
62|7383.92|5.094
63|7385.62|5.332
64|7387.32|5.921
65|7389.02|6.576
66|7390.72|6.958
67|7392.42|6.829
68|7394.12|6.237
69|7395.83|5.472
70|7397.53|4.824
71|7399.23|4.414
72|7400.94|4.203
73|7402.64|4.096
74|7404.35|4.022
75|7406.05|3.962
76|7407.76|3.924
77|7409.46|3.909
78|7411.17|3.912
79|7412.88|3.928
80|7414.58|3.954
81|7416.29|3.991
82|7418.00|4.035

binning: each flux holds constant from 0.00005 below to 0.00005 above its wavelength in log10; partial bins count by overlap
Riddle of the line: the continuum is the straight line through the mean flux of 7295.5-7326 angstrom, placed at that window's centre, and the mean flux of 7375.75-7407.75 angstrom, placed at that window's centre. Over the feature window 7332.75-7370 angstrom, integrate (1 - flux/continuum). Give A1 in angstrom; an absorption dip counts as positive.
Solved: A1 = 5.3 angstrom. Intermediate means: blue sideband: 4.09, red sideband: 5.6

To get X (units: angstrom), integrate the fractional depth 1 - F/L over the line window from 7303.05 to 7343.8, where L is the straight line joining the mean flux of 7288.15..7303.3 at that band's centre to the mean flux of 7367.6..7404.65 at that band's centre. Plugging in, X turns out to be 5.5 angstrom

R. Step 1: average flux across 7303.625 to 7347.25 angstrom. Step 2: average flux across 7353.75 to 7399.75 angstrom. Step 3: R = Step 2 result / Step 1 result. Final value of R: 1.4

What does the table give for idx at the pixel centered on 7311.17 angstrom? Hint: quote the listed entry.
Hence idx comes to 4.154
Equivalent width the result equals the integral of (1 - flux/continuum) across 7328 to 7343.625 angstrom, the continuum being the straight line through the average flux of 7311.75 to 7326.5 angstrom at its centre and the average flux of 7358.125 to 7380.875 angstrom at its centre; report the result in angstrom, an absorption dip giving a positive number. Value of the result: 1.7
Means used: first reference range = 3.93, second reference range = 5.83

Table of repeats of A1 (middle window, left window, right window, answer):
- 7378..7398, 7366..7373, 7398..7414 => -4.7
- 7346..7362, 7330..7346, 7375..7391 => 2.5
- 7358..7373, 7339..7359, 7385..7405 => -0.8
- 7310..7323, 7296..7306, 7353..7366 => 0.8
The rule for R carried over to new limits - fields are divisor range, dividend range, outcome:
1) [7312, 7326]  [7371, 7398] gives 1.66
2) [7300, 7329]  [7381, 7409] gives 1.27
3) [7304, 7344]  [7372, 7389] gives 1.64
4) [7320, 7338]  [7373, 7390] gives 1.63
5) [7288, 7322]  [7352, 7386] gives 1.33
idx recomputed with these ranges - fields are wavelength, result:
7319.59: 3.81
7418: 4.035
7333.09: 4.094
